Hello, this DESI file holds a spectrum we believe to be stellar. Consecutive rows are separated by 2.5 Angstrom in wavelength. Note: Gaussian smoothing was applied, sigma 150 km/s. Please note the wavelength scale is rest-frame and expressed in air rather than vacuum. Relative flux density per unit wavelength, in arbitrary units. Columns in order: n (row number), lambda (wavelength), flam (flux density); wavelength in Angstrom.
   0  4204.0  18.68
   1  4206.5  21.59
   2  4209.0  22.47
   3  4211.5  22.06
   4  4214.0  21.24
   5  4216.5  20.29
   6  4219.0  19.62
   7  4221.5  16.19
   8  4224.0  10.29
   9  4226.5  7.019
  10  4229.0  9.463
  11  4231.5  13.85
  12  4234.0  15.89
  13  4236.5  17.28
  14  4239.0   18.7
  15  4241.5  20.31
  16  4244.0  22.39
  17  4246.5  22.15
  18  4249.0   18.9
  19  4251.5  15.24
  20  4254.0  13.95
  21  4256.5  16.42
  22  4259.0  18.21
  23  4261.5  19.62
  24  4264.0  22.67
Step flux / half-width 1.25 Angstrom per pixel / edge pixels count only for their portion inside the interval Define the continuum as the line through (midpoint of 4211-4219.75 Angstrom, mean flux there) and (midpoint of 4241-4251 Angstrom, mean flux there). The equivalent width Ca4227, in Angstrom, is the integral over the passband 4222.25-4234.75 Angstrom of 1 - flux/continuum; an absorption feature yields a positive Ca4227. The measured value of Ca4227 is 5.7 Angstrom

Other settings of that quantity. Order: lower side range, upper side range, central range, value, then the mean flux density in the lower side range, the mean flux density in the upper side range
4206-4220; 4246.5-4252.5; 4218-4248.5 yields 5.11 Angstrom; 21.2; 18.2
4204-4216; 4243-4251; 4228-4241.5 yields 3.37 Angstrom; 21.4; 20.6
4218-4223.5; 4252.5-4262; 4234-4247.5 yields -2.36 Angstrom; 16.8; 16.8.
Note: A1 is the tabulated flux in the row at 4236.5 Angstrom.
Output 17.28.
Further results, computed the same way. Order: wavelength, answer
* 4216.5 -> 20.29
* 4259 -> 18.21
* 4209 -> 22.47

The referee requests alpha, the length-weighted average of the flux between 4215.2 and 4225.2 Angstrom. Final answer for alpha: 16.7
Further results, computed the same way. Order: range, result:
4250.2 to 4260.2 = 16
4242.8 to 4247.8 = 22.2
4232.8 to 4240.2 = 17.3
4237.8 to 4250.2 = 20.5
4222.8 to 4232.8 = 10.2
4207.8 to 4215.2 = 21.9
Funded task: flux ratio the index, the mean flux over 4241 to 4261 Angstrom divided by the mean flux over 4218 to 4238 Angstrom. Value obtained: 1.35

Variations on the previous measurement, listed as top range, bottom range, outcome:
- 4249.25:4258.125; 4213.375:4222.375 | 0.81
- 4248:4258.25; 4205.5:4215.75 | 0.74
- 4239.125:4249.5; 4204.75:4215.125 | 0.96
